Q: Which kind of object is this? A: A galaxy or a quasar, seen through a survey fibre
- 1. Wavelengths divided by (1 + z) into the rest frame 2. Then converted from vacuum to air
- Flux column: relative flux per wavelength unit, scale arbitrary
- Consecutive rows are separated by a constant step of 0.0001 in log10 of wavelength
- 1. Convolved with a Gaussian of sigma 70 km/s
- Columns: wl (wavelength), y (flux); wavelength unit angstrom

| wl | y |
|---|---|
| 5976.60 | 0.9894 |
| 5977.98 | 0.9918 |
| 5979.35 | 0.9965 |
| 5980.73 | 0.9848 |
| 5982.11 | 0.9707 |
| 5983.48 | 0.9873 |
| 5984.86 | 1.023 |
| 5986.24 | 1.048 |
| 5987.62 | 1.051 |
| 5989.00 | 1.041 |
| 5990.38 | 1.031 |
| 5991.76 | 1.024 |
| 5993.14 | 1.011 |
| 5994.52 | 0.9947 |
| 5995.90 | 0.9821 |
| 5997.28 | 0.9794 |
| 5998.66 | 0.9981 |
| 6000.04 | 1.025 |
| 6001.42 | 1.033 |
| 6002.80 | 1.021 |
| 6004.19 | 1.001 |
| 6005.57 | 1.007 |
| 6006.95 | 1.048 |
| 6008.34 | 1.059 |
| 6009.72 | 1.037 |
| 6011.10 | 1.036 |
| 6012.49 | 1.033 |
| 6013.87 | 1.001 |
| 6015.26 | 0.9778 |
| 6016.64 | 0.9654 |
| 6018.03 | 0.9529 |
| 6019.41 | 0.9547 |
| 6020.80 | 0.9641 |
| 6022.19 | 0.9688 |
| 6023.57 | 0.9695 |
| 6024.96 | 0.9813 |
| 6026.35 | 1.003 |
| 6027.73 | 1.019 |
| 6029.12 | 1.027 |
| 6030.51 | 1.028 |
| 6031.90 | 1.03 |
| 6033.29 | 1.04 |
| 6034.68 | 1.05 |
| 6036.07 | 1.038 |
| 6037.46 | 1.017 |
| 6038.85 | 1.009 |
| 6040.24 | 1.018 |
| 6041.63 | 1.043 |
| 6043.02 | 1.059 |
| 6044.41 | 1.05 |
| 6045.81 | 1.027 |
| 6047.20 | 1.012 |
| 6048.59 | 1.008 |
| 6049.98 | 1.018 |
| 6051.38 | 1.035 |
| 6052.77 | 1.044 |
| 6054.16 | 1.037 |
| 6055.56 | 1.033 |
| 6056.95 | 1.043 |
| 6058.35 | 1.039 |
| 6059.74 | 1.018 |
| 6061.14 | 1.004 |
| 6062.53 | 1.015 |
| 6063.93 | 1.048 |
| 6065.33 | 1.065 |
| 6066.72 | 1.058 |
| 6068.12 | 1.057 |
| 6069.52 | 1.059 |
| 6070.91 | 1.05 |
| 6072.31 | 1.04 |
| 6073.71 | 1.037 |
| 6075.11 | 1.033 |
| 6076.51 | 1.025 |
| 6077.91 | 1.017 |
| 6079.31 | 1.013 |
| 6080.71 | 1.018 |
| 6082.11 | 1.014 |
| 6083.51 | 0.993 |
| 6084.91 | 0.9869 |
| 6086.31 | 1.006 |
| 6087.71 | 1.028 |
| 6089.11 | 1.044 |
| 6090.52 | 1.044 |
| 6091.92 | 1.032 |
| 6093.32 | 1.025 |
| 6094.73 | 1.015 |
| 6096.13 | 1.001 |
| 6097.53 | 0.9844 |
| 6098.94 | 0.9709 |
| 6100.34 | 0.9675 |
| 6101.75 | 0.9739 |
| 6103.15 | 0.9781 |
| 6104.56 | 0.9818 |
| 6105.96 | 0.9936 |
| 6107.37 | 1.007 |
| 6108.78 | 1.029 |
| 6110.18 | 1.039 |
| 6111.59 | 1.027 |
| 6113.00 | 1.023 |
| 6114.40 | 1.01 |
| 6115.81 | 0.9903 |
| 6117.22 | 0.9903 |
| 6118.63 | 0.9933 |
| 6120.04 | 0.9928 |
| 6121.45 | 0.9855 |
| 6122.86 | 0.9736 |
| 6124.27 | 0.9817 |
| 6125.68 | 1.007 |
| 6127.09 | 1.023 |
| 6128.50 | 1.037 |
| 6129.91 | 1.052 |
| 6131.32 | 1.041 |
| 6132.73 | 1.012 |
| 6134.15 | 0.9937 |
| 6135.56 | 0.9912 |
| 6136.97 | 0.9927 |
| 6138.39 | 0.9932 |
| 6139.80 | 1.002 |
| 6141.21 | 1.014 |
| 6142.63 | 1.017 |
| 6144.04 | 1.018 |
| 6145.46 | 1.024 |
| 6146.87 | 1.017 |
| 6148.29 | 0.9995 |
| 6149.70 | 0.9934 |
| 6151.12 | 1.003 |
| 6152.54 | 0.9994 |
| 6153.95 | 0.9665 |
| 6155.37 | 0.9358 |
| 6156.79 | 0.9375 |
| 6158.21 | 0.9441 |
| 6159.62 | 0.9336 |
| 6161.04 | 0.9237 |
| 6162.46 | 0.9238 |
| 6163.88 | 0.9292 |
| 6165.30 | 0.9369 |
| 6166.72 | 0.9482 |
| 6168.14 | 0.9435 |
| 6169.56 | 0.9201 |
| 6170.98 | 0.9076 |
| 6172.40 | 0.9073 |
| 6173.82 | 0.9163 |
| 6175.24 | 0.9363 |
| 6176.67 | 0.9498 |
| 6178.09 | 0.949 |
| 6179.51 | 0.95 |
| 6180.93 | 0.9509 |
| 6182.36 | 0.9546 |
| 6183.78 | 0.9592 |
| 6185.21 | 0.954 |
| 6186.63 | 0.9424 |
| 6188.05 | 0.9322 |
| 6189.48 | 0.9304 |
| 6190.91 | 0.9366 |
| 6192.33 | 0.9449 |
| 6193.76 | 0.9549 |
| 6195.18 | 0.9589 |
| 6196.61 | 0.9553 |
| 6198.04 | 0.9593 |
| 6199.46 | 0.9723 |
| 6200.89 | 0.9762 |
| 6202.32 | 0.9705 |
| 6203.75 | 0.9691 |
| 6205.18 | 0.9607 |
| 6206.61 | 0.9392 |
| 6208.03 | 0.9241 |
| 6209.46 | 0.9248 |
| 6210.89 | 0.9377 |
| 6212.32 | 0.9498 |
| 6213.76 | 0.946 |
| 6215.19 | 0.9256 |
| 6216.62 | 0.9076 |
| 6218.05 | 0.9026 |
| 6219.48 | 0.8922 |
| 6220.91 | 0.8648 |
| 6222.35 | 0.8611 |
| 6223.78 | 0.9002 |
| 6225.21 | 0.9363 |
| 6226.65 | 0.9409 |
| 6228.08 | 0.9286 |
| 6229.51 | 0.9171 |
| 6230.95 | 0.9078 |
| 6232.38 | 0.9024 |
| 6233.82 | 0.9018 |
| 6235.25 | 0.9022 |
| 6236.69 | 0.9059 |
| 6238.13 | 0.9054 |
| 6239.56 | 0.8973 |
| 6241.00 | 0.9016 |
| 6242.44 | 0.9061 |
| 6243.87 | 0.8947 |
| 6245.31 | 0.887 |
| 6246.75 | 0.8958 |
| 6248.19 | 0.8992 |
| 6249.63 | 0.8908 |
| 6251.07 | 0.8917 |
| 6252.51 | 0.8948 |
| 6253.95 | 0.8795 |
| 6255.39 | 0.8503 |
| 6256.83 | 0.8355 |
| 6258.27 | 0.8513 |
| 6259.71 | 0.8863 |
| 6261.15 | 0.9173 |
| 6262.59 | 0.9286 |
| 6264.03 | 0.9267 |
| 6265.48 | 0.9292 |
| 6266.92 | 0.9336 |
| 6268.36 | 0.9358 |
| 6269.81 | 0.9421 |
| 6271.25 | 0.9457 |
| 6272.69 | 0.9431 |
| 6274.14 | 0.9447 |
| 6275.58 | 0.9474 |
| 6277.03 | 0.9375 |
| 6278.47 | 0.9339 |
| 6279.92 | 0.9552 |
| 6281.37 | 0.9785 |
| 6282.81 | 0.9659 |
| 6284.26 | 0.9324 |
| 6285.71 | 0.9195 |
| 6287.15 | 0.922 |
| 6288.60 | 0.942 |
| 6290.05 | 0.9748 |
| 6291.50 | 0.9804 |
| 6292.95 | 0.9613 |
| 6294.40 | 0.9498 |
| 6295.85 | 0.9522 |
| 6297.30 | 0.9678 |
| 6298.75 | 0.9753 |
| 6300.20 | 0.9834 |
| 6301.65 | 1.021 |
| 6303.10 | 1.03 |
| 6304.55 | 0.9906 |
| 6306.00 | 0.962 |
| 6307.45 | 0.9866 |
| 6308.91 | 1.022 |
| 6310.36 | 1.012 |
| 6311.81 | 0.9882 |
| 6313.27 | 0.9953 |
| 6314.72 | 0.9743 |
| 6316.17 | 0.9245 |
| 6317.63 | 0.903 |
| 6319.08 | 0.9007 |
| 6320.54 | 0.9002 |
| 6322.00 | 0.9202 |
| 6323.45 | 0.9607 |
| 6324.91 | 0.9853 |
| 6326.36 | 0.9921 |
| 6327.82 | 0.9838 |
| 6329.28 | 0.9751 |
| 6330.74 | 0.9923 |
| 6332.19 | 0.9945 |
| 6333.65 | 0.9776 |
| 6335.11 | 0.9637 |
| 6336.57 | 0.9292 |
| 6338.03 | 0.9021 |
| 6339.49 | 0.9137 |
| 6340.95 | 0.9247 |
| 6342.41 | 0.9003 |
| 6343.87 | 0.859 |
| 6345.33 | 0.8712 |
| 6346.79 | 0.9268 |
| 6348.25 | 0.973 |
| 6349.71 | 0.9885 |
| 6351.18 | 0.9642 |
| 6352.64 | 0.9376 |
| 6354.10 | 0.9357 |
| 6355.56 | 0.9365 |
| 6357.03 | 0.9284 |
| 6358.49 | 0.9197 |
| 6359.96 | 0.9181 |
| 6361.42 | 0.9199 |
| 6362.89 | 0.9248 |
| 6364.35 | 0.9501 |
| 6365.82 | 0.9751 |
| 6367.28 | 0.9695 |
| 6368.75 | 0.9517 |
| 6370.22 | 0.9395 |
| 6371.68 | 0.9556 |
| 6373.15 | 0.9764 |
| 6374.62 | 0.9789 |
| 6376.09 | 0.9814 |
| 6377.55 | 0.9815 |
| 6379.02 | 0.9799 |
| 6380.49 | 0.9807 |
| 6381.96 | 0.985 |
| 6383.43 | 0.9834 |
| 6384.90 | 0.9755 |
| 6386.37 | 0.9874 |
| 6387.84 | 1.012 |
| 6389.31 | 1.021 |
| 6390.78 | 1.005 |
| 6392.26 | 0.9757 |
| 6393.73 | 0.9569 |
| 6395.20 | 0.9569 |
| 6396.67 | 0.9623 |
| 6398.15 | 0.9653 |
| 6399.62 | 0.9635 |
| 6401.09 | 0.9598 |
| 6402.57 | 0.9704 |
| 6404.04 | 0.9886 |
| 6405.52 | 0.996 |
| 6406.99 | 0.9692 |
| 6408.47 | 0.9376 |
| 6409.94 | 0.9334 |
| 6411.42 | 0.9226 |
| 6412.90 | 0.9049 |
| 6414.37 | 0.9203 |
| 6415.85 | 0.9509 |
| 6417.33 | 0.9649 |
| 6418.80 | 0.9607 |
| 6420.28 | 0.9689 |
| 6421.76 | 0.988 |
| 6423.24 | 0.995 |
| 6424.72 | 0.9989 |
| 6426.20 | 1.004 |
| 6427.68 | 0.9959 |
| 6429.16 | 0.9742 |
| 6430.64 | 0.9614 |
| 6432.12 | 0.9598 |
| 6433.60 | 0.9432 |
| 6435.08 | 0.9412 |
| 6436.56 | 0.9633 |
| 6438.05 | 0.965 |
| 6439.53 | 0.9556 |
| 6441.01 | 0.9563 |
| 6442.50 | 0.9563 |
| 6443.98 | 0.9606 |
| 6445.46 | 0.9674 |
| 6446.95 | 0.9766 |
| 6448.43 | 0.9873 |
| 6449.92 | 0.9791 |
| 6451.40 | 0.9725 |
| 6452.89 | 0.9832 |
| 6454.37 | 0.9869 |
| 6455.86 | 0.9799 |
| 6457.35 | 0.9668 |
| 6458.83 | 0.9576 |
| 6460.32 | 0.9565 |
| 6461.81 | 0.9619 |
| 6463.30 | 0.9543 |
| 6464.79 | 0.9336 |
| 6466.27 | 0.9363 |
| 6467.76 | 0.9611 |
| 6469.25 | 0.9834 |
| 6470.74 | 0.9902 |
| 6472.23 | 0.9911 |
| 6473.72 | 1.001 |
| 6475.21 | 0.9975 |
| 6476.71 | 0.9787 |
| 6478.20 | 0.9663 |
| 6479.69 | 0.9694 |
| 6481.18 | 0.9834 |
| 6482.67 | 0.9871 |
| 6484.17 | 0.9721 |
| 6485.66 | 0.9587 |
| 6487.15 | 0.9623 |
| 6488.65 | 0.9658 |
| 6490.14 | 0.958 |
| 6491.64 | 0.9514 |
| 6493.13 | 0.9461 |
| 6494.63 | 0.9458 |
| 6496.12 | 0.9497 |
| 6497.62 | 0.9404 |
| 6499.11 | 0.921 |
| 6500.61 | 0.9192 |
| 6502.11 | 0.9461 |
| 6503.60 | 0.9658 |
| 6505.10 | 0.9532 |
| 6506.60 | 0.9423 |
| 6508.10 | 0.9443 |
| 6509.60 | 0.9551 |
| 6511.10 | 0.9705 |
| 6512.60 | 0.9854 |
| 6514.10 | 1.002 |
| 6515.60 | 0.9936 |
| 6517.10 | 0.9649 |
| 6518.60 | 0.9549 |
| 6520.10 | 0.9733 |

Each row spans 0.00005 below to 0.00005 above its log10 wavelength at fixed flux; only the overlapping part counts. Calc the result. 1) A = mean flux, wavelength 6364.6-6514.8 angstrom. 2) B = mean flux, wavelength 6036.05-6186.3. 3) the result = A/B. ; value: 1.0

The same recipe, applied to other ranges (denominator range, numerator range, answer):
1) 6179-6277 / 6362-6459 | 1.05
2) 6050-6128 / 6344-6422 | 0.94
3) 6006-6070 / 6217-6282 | 0.89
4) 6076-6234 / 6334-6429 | 0.99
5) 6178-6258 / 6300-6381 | 1.04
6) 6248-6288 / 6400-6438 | 1.05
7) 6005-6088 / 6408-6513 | 0.94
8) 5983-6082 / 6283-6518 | 0.94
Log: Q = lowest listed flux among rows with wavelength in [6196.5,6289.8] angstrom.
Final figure 0.8355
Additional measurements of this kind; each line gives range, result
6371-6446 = 0.9049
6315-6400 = 0.859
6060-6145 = 0.9675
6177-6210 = 0.9241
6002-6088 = 0.9529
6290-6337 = 0.9002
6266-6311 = 0.9195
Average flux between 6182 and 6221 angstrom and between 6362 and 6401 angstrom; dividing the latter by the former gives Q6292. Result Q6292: 1.03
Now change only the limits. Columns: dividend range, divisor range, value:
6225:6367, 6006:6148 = 0.92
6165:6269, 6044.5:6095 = 0.90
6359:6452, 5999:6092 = 0.95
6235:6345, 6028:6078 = 0.91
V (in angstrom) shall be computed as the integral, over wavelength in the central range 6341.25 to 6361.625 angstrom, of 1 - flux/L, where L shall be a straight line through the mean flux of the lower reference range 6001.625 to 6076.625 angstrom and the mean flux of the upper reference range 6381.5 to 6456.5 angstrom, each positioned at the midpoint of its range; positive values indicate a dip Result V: 1.1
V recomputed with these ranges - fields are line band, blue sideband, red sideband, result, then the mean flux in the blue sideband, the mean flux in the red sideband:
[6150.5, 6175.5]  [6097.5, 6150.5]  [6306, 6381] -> 1.38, 1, 0.952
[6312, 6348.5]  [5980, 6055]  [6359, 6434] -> 1.24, 1.01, 0.967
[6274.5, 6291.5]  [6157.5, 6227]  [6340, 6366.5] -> -0.27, 0.936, 0.931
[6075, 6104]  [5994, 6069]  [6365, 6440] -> 0.09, 1.02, 0.969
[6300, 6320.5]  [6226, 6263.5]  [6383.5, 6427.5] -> -1.07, 0.897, 0.97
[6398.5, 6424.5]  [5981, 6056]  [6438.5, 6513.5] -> 0.31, 1.01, 0.964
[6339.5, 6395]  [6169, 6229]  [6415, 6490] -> 0.22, 0.936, 0.97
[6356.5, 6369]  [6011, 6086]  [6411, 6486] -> 0.51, 1.02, 0.968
